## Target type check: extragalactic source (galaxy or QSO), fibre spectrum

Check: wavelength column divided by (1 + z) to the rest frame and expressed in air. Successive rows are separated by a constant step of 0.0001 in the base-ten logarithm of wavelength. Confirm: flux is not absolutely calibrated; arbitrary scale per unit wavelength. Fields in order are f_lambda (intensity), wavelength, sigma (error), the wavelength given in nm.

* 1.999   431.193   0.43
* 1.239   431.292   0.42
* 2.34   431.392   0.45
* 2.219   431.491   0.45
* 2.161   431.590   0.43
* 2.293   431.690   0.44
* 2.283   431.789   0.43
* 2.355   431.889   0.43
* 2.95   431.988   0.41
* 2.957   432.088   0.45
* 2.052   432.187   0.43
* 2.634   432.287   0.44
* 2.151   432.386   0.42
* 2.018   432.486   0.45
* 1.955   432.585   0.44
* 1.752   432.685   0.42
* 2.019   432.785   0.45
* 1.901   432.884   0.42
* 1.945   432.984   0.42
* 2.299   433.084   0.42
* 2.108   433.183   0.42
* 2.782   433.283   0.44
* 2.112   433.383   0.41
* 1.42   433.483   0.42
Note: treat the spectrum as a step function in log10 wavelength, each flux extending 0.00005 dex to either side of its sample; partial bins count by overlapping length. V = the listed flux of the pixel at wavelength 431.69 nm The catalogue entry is 2.293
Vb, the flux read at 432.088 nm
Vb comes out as 2.957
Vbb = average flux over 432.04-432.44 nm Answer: 2.44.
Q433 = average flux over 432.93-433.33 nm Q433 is 2.28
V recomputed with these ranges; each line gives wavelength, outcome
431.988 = 2.95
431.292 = 1.239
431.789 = 2.283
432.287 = 2.634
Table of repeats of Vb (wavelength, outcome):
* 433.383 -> 2.112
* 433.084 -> 2.299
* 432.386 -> 2.151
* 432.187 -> 2.052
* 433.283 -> 2.782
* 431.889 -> 2.355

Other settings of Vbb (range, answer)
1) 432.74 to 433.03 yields 1.96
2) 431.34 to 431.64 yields 2.23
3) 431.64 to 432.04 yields 2.47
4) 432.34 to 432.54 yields 2.08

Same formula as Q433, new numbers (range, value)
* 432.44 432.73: 1.91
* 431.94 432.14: 2.94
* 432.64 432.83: 1.88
